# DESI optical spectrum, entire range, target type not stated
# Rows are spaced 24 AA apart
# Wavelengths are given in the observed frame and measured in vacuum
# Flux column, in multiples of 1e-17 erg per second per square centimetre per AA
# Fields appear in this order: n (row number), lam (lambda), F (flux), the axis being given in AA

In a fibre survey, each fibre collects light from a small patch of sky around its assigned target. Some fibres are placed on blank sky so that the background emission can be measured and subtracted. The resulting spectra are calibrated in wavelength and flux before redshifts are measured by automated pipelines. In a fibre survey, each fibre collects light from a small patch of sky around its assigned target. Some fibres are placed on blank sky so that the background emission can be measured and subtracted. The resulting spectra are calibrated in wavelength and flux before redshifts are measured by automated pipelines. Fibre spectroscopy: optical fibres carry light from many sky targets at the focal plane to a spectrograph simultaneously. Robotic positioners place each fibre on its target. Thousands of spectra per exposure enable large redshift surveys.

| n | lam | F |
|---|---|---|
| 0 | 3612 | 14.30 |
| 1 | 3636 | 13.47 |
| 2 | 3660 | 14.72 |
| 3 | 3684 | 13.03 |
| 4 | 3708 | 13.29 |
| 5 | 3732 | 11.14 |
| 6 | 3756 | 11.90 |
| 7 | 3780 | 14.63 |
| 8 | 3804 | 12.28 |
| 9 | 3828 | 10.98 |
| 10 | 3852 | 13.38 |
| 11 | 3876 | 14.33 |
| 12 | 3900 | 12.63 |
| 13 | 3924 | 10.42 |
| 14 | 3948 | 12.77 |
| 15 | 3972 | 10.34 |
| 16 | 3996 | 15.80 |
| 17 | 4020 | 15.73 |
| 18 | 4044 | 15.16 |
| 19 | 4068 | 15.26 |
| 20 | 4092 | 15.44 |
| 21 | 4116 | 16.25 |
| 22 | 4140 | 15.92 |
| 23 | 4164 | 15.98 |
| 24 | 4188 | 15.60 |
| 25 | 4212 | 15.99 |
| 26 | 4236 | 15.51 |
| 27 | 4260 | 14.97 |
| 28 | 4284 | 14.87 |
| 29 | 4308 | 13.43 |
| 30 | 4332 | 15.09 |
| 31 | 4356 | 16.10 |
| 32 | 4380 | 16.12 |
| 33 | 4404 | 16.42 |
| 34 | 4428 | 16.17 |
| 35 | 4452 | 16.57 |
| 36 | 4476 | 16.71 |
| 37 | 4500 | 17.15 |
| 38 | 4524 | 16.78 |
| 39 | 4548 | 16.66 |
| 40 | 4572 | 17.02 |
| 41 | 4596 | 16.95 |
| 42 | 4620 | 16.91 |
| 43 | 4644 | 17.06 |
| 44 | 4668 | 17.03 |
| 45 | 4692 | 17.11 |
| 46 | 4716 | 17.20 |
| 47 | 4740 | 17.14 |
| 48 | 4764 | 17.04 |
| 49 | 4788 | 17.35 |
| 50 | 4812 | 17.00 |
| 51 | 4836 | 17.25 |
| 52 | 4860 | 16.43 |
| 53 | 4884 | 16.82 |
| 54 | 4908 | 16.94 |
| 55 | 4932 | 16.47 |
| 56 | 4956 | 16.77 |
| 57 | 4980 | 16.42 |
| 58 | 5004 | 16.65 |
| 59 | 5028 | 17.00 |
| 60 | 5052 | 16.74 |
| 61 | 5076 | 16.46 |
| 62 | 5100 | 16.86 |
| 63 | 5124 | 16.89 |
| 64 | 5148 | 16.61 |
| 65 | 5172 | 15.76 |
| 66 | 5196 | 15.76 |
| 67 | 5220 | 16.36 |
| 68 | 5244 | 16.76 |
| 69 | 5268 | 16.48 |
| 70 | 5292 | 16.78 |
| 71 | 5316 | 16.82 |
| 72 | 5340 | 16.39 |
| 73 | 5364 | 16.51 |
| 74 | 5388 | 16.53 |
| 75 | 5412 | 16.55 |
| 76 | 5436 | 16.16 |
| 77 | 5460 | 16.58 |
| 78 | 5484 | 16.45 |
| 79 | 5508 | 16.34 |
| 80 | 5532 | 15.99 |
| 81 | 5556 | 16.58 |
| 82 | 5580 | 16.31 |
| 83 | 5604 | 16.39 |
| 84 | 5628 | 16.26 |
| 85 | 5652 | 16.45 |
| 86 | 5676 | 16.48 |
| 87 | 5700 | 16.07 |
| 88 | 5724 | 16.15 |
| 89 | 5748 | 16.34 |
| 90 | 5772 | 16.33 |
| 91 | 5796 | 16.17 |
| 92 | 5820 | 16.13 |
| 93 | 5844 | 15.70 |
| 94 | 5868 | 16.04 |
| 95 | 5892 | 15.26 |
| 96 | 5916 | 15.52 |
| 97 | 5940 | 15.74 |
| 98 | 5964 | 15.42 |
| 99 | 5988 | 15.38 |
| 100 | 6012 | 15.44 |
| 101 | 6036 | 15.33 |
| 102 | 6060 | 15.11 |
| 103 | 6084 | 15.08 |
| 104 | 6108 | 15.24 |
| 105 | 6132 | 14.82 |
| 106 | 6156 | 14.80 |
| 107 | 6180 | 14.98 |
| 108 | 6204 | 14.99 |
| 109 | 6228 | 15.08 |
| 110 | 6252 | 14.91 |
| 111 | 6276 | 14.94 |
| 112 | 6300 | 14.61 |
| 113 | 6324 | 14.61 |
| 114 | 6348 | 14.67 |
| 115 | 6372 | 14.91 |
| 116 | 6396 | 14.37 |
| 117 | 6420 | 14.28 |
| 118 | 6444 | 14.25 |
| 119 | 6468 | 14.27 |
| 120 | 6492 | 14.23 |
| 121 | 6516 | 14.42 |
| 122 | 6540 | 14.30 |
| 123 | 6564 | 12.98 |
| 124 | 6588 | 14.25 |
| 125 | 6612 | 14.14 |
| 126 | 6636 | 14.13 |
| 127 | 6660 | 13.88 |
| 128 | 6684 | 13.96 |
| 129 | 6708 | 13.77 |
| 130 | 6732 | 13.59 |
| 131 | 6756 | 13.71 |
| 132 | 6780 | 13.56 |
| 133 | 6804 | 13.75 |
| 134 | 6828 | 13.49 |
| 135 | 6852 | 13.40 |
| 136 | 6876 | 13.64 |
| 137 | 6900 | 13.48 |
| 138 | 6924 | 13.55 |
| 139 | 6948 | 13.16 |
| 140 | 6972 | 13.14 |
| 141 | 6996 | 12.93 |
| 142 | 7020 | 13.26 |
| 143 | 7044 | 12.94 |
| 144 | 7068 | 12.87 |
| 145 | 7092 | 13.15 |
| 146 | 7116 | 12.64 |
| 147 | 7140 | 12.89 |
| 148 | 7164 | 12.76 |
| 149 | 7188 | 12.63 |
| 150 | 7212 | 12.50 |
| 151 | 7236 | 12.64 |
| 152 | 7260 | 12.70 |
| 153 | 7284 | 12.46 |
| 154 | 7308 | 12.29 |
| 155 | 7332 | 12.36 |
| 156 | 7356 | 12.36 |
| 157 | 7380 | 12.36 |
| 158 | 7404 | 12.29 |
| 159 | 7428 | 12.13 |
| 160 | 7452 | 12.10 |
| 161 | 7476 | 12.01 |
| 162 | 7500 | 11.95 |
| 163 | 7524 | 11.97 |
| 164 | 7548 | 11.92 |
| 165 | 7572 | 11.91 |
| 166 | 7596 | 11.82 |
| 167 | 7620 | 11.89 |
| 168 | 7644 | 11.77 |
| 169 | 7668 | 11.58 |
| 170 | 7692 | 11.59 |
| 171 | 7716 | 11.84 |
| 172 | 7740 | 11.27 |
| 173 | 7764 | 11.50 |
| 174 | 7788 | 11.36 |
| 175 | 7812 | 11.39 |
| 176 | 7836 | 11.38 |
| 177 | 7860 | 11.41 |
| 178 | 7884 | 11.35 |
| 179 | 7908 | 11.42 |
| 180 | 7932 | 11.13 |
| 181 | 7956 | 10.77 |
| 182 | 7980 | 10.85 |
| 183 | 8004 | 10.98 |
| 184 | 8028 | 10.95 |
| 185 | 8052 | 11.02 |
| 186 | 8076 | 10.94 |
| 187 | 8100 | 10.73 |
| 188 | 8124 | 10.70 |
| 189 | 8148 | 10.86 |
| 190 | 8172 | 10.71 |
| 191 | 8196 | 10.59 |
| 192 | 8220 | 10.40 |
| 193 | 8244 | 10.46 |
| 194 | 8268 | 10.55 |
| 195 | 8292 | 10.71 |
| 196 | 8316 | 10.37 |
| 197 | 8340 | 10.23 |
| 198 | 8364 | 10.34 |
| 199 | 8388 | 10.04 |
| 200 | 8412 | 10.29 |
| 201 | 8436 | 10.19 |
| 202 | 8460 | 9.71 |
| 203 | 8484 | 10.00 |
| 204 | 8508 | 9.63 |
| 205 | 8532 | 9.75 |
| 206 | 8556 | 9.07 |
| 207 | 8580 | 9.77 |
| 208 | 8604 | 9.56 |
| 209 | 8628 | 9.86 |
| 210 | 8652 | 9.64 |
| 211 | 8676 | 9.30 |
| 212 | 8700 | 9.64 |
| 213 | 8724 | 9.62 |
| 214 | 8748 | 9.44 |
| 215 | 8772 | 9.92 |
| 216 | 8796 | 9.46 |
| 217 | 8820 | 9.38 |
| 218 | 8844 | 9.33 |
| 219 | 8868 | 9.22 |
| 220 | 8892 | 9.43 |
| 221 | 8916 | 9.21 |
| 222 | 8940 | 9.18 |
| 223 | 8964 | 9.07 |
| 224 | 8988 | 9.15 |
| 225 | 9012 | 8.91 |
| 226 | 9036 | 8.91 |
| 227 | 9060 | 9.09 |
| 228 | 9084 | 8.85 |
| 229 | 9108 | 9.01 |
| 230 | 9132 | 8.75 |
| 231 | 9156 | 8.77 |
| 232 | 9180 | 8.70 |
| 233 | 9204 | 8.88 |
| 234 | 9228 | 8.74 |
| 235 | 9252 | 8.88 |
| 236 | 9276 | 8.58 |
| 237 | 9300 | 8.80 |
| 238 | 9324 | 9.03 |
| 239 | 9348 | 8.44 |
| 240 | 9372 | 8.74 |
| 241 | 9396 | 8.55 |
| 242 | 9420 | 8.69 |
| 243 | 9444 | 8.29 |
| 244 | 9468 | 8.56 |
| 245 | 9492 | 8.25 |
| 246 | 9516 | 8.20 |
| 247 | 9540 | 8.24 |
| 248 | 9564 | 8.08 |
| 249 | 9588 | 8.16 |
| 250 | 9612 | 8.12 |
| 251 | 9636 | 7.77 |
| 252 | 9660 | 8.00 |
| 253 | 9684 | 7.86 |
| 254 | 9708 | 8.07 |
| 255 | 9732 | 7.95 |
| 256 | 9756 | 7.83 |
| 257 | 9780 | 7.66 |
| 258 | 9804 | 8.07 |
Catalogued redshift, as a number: 0.000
